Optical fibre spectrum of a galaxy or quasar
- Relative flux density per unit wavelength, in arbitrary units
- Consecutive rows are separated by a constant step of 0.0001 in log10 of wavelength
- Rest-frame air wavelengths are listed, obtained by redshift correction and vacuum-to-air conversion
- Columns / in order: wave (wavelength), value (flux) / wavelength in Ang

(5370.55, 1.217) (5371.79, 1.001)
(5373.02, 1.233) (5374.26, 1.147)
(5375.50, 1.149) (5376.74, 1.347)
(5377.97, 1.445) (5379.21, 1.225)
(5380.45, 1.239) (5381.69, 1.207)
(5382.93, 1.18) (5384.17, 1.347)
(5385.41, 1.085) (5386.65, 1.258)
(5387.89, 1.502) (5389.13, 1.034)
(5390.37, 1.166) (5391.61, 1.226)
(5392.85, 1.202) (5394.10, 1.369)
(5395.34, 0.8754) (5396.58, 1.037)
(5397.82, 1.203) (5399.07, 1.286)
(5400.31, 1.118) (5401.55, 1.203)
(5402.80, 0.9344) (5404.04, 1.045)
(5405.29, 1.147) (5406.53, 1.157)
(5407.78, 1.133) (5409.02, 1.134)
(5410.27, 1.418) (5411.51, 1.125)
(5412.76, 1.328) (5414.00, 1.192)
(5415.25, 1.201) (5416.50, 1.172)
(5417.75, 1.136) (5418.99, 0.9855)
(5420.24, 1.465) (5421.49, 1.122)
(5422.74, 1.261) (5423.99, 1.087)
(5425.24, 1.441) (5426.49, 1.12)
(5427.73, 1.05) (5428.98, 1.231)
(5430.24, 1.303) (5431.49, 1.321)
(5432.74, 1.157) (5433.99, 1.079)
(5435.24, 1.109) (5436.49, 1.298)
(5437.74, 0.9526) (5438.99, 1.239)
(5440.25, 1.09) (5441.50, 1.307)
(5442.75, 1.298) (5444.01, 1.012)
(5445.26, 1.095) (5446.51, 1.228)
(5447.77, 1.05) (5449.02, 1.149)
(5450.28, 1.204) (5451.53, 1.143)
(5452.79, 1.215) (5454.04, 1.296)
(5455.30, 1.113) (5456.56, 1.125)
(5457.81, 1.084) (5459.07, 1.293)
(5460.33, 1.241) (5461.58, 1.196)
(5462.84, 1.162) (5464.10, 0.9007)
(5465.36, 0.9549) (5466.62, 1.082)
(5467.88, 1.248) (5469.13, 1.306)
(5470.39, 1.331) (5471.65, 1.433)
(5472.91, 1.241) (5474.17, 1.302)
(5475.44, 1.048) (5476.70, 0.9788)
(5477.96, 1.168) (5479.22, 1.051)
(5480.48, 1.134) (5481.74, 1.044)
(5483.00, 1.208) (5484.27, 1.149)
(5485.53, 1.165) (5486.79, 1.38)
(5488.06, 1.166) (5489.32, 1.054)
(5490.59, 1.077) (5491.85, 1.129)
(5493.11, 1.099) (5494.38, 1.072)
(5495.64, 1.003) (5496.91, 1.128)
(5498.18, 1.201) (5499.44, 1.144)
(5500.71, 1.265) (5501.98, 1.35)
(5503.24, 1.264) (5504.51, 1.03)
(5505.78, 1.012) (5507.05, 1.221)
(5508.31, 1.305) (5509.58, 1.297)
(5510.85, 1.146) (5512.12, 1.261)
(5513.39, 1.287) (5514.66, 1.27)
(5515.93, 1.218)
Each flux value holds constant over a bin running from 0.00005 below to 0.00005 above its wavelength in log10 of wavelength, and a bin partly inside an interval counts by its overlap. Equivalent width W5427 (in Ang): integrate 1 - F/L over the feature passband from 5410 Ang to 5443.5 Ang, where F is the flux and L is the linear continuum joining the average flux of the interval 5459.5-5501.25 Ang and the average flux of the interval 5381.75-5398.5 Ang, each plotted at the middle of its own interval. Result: -0.7 Ang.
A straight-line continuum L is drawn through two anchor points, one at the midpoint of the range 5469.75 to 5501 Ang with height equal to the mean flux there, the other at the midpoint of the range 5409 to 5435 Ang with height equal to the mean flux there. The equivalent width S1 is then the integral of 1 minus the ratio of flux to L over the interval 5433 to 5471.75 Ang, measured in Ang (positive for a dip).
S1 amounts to 0.6 Ang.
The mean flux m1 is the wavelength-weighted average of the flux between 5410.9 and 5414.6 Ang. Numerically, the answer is 1.22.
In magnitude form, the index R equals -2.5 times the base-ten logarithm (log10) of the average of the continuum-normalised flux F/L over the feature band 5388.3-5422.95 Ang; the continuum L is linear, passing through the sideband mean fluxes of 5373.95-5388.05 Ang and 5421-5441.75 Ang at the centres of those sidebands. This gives 0.05 mag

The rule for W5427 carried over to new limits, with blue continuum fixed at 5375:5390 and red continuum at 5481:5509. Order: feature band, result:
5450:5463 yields 0.0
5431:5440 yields 0.4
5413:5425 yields 0.3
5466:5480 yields -0.3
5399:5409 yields 0.9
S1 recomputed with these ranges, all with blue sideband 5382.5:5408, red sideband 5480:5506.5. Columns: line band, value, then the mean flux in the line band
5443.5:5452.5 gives 0.2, 1.13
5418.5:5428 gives -0.3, 1.2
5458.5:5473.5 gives -0.6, 1.2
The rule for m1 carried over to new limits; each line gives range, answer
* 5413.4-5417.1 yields 1.19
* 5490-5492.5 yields 1.11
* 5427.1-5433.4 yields 1.21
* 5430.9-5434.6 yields 1.19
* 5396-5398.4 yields 1.12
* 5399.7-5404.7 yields 1.07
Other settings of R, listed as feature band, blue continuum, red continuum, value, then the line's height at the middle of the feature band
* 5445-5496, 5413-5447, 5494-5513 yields 0.026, 1.18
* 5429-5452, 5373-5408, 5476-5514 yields 0.004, 1.18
